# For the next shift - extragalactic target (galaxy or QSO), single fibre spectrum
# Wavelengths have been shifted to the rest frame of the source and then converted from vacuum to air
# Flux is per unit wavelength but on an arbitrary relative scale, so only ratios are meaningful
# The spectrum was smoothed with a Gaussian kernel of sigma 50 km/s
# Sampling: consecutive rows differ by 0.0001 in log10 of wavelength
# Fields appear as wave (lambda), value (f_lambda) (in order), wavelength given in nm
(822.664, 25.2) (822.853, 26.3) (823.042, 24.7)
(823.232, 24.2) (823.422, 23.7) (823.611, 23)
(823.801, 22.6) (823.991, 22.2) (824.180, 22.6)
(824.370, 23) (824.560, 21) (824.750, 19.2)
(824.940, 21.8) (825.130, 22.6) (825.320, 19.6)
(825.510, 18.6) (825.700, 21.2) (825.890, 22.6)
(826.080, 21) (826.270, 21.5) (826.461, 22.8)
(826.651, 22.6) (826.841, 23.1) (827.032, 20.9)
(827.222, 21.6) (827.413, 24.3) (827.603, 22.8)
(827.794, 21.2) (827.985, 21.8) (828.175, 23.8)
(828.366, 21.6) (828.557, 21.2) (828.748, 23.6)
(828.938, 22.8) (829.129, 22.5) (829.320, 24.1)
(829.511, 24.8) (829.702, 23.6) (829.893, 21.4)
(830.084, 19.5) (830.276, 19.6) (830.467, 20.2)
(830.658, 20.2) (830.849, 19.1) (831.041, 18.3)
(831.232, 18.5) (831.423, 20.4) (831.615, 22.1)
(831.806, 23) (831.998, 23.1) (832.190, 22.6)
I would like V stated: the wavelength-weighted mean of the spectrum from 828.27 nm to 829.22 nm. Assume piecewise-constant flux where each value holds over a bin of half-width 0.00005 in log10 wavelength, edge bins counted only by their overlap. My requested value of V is 22.3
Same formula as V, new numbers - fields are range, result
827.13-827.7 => 22.9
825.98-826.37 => 21.3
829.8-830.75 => 20.2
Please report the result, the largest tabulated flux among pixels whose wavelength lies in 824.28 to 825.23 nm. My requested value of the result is 23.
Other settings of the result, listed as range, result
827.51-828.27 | 23.8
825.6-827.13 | 23.1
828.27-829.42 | 24.1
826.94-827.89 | 24.3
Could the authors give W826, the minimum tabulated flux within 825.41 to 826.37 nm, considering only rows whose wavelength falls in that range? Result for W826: 18.6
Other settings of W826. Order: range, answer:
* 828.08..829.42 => 21.2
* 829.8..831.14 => 18.3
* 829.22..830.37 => 19.5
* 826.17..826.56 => 21.5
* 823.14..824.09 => 22.2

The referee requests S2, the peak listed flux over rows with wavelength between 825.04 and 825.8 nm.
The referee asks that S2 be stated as 22.6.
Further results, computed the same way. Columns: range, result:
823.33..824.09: 23.7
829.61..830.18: 23.6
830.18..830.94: 20.2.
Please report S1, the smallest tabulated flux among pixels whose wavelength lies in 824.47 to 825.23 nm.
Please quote 19.2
